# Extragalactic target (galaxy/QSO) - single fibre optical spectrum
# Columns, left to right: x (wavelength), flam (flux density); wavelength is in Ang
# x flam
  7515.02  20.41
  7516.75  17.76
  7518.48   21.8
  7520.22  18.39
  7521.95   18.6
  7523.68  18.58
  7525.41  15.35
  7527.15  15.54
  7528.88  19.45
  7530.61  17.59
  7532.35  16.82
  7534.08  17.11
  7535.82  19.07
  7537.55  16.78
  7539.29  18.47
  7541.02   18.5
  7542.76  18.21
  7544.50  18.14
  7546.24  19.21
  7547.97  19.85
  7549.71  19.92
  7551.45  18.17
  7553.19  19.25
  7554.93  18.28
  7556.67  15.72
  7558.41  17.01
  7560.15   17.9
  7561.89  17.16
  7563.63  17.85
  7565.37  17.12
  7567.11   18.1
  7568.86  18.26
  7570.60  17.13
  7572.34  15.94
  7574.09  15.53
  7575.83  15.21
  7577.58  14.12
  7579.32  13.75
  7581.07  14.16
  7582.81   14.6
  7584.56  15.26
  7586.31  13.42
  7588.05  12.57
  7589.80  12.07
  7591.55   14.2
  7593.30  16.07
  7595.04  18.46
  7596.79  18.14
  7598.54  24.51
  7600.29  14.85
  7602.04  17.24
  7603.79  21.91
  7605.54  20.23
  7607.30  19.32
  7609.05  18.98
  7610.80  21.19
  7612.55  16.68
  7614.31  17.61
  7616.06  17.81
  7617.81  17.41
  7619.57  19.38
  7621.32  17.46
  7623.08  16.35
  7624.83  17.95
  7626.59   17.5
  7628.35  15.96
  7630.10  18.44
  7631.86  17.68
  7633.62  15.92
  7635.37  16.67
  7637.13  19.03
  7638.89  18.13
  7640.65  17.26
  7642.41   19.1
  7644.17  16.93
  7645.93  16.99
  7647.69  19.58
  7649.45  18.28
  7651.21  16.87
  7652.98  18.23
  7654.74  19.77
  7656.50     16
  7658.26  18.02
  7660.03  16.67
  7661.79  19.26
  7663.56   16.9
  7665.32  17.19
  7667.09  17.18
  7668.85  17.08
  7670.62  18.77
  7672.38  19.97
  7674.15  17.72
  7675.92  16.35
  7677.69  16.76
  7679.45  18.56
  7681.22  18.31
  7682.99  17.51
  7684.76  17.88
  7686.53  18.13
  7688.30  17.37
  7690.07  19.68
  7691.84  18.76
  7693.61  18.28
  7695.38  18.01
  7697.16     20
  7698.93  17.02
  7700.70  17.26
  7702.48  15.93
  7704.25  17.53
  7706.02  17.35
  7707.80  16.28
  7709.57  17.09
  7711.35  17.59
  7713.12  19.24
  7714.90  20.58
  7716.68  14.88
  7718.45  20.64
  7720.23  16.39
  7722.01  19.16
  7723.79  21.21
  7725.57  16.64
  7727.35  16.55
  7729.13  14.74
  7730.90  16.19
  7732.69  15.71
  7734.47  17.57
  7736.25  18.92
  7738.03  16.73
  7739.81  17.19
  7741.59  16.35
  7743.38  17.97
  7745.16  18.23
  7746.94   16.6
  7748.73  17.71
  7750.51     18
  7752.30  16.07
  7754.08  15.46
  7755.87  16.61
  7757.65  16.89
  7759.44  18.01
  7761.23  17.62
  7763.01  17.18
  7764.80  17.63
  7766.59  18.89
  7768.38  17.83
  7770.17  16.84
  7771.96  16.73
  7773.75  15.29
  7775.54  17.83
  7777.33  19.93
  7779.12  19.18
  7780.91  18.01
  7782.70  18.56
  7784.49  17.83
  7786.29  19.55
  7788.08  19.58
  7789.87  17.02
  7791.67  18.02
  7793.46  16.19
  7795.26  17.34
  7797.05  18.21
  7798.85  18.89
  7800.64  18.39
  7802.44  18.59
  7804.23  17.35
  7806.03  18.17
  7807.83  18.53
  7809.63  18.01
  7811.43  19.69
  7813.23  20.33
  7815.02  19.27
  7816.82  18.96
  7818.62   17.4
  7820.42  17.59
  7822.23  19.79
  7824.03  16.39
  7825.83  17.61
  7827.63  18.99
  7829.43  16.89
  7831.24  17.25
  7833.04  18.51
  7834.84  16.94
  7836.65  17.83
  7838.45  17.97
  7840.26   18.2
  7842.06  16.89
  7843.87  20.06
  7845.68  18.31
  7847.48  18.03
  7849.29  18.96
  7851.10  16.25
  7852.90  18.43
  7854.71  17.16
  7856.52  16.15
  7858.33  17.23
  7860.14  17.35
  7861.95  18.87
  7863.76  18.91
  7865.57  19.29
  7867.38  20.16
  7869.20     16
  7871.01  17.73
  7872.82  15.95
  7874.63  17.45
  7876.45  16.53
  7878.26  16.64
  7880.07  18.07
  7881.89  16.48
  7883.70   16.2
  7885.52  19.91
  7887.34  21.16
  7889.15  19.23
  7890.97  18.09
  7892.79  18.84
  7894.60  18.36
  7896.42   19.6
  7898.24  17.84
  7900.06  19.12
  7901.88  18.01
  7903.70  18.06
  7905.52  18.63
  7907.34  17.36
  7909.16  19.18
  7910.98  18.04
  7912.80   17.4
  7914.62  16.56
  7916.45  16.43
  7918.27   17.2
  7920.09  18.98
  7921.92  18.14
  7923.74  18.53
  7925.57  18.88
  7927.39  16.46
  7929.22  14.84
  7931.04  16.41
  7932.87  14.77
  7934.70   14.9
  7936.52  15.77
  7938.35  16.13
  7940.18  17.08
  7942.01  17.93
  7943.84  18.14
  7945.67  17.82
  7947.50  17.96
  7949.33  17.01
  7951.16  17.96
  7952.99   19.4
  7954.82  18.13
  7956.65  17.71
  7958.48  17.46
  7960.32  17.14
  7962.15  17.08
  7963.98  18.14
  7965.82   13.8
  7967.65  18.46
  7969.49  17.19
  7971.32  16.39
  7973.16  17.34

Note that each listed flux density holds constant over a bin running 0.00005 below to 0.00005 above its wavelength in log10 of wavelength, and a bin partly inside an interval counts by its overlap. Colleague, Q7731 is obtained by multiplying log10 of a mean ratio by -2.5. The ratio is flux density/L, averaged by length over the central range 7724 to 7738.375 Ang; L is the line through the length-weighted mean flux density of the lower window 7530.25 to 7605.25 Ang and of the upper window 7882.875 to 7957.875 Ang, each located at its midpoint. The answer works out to 0.03 mag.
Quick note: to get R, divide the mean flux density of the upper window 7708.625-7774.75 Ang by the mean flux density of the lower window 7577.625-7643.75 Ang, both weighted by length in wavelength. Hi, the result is 1.01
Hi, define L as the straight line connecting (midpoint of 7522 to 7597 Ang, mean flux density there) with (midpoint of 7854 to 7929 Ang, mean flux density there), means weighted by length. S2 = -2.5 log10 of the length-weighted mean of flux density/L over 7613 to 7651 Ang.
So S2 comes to -0.04 mag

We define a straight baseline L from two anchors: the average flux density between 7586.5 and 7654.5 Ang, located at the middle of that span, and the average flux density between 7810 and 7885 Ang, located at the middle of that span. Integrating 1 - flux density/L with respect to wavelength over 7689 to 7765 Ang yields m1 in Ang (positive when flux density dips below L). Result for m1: 1.10 Ang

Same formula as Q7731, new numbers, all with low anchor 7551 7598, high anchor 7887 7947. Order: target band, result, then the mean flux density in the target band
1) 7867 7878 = 0.02 mag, 17.1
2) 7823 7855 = -0.03 mag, 17.8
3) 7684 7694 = -0.11 mag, 18.4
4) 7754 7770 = -0.03 mag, 17.4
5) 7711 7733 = -0.06 mag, 17.7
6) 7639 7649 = -0.10 mag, 18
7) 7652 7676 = -0.08 mag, 17.8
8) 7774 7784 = -0.09 mag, 18.5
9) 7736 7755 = -0.01 mag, 17.1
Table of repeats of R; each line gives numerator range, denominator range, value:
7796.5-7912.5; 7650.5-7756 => 1.03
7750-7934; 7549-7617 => 1.05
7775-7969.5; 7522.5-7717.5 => 1.02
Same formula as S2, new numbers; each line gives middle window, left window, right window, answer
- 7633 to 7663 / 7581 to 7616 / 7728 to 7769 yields -0.04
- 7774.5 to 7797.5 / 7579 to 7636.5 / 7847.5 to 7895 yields -0.04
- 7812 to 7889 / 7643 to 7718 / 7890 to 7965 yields -0.02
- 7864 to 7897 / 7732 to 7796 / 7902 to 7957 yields -0.04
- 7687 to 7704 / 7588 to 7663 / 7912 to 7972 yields -0.02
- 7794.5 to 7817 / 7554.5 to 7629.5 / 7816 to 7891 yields -0.05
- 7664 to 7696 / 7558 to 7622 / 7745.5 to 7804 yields -0.04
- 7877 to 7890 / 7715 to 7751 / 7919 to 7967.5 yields -0.06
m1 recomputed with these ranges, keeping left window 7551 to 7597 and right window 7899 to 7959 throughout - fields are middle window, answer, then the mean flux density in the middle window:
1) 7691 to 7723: -2.5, 17.9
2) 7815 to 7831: -0.9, 18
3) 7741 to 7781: -1.5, 17.4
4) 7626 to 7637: -0.6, 17.2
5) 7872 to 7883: 0.3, 16.9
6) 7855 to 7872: -0.7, 17.9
